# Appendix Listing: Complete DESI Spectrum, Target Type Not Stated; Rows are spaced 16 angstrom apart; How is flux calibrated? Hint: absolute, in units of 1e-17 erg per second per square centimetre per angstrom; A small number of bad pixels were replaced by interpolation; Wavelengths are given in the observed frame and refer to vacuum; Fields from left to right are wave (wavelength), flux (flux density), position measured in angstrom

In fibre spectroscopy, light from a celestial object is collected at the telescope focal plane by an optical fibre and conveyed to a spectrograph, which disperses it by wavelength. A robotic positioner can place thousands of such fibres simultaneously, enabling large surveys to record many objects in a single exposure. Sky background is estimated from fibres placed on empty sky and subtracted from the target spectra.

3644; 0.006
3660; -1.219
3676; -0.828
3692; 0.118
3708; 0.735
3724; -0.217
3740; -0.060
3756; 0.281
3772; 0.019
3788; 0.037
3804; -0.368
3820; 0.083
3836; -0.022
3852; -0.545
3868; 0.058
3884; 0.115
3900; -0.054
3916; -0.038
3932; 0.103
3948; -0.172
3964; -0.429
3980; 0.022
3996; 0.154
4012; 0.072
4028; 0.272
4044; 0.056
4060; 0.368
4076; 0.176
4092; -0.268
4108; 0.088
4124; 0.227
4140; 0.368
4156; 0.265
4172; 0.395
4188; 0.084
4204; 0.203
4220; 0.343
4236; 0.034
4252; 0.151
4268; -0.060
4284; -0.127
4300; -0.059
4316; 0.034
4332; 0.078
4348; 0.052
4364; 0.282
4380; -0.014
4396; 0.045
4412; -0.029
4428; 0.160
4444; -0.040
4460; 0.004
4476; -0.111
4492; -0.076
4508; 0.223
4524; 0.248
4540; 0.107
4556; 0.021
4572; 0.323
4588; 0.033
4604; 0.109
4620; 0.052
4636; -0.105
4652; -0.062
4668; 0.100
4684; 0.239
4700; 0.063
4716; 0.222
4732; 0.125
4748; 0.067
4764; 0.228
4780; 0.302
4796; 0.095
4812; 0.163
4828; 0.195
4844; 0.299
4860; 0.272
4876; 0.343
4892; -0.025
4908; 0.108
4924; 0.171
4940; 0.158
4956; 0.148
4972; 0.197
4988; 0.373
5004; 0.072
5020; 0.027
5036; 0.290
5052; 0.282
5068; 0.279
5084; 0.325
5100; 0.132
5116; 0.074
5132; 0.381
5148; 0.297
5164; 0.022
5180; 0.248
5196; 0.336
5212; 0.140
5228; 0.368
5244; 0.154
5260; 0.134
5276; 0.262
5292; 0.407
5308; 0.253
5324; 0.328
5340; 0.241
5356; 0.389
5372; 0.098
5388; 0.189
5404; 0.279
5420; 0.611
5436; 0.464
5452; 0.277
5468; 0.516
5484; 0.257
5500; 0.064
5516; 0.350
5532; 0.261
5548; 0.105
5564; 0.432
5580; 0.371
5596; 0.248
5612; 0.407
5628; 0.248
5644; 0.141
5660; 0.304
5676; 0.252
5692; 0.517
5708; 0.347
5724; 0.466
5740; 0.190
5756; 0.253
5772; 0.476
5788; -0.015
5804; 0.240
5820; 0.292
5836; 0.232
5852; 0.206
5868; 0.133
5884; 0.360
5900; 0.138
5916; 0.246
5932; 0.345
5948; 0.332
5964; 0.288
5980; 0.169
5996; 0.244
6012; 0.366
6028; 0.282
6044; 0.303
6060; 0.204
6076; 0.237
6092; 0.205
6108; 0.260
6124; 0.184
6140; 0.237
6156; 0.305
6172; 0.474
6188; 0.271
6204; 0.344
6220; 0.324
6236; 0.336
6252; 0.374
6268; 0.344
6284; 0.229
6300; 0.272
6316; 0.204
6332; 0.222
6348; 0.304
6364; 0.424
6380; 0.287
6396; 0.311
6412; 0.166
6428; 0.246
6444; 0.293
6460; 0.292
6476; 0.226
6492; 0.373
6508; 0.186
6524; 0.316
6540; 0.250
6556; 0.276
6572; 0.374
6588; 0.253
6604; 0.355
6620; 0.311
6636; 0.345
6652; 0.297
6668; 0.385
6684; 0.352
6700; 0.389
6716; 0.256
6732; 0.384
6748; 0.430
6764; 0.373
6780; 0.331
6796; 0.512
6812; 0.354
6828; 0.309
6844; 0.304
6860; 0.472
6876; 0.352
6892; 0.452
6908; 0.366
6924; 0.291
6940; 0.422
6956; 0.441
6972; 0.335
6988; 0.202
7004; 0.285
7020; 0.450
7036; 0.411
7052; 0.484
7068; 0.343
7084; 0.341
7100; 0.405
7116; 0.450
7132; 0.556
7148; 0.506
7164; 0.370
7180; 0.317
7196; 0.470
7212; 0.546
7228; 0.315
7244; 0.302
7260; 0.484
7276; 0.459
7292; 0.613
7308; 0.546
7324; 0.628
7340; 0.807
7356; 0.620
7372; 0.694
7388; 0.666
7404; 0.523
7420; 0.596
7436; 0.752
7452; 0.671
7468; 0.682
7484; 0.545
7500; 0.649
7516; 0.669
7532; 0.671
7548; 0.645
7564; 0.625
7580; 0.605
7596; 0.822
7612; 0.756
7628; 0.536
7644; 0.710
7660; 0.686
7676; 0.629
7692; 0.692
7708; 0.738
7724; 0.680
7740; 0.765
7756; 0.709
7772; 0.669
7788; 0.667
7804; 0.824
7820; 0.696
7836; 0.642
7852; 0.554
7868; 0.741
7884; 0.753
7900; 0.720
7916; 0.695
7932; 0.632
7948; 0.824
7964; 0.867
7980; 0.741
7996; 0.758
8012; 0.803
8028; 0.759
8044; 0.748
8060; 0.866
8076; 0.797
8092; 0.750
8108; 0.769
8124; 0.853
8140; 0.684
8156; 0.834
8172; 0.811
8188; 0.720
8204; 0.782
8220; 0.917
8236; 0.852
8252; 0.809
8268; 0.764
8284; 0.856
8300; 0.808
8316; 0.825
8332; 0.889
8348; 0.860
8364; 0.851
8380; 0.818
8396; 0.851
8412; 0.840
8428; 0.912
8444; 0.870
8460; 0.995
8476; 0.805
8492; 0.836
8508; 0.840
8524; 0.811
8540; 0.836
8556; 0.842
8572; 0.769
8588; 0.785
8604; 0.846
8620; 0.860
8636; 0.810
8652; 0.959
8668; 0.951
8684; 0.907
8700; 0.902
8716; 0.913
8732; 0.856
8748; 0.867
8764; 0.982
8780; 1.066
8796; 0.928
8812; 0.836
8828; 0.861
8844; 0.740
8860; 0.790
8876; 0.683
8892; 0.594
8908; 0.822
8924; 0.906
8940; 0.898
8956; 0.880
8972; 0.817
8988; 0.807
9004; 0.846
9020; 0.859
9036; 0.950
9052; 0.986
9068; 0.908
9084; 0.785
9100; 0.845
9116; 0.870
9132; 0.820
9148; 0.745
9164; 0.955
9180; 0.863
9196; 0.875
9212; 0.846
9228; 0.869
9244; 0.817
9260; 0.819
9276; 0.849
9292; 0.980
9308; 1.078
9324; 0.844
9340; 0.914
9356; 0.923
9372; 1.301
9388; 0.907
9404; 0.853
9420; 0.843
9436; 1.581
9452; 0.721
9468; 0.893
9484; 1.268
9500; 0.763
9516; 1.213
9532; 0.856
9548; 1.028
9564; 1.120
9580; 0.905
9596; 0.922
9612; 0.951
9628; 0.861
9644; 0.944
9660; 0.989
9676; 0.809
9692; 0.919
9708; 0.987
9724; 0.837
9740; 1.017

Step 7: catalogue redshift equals 0.82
